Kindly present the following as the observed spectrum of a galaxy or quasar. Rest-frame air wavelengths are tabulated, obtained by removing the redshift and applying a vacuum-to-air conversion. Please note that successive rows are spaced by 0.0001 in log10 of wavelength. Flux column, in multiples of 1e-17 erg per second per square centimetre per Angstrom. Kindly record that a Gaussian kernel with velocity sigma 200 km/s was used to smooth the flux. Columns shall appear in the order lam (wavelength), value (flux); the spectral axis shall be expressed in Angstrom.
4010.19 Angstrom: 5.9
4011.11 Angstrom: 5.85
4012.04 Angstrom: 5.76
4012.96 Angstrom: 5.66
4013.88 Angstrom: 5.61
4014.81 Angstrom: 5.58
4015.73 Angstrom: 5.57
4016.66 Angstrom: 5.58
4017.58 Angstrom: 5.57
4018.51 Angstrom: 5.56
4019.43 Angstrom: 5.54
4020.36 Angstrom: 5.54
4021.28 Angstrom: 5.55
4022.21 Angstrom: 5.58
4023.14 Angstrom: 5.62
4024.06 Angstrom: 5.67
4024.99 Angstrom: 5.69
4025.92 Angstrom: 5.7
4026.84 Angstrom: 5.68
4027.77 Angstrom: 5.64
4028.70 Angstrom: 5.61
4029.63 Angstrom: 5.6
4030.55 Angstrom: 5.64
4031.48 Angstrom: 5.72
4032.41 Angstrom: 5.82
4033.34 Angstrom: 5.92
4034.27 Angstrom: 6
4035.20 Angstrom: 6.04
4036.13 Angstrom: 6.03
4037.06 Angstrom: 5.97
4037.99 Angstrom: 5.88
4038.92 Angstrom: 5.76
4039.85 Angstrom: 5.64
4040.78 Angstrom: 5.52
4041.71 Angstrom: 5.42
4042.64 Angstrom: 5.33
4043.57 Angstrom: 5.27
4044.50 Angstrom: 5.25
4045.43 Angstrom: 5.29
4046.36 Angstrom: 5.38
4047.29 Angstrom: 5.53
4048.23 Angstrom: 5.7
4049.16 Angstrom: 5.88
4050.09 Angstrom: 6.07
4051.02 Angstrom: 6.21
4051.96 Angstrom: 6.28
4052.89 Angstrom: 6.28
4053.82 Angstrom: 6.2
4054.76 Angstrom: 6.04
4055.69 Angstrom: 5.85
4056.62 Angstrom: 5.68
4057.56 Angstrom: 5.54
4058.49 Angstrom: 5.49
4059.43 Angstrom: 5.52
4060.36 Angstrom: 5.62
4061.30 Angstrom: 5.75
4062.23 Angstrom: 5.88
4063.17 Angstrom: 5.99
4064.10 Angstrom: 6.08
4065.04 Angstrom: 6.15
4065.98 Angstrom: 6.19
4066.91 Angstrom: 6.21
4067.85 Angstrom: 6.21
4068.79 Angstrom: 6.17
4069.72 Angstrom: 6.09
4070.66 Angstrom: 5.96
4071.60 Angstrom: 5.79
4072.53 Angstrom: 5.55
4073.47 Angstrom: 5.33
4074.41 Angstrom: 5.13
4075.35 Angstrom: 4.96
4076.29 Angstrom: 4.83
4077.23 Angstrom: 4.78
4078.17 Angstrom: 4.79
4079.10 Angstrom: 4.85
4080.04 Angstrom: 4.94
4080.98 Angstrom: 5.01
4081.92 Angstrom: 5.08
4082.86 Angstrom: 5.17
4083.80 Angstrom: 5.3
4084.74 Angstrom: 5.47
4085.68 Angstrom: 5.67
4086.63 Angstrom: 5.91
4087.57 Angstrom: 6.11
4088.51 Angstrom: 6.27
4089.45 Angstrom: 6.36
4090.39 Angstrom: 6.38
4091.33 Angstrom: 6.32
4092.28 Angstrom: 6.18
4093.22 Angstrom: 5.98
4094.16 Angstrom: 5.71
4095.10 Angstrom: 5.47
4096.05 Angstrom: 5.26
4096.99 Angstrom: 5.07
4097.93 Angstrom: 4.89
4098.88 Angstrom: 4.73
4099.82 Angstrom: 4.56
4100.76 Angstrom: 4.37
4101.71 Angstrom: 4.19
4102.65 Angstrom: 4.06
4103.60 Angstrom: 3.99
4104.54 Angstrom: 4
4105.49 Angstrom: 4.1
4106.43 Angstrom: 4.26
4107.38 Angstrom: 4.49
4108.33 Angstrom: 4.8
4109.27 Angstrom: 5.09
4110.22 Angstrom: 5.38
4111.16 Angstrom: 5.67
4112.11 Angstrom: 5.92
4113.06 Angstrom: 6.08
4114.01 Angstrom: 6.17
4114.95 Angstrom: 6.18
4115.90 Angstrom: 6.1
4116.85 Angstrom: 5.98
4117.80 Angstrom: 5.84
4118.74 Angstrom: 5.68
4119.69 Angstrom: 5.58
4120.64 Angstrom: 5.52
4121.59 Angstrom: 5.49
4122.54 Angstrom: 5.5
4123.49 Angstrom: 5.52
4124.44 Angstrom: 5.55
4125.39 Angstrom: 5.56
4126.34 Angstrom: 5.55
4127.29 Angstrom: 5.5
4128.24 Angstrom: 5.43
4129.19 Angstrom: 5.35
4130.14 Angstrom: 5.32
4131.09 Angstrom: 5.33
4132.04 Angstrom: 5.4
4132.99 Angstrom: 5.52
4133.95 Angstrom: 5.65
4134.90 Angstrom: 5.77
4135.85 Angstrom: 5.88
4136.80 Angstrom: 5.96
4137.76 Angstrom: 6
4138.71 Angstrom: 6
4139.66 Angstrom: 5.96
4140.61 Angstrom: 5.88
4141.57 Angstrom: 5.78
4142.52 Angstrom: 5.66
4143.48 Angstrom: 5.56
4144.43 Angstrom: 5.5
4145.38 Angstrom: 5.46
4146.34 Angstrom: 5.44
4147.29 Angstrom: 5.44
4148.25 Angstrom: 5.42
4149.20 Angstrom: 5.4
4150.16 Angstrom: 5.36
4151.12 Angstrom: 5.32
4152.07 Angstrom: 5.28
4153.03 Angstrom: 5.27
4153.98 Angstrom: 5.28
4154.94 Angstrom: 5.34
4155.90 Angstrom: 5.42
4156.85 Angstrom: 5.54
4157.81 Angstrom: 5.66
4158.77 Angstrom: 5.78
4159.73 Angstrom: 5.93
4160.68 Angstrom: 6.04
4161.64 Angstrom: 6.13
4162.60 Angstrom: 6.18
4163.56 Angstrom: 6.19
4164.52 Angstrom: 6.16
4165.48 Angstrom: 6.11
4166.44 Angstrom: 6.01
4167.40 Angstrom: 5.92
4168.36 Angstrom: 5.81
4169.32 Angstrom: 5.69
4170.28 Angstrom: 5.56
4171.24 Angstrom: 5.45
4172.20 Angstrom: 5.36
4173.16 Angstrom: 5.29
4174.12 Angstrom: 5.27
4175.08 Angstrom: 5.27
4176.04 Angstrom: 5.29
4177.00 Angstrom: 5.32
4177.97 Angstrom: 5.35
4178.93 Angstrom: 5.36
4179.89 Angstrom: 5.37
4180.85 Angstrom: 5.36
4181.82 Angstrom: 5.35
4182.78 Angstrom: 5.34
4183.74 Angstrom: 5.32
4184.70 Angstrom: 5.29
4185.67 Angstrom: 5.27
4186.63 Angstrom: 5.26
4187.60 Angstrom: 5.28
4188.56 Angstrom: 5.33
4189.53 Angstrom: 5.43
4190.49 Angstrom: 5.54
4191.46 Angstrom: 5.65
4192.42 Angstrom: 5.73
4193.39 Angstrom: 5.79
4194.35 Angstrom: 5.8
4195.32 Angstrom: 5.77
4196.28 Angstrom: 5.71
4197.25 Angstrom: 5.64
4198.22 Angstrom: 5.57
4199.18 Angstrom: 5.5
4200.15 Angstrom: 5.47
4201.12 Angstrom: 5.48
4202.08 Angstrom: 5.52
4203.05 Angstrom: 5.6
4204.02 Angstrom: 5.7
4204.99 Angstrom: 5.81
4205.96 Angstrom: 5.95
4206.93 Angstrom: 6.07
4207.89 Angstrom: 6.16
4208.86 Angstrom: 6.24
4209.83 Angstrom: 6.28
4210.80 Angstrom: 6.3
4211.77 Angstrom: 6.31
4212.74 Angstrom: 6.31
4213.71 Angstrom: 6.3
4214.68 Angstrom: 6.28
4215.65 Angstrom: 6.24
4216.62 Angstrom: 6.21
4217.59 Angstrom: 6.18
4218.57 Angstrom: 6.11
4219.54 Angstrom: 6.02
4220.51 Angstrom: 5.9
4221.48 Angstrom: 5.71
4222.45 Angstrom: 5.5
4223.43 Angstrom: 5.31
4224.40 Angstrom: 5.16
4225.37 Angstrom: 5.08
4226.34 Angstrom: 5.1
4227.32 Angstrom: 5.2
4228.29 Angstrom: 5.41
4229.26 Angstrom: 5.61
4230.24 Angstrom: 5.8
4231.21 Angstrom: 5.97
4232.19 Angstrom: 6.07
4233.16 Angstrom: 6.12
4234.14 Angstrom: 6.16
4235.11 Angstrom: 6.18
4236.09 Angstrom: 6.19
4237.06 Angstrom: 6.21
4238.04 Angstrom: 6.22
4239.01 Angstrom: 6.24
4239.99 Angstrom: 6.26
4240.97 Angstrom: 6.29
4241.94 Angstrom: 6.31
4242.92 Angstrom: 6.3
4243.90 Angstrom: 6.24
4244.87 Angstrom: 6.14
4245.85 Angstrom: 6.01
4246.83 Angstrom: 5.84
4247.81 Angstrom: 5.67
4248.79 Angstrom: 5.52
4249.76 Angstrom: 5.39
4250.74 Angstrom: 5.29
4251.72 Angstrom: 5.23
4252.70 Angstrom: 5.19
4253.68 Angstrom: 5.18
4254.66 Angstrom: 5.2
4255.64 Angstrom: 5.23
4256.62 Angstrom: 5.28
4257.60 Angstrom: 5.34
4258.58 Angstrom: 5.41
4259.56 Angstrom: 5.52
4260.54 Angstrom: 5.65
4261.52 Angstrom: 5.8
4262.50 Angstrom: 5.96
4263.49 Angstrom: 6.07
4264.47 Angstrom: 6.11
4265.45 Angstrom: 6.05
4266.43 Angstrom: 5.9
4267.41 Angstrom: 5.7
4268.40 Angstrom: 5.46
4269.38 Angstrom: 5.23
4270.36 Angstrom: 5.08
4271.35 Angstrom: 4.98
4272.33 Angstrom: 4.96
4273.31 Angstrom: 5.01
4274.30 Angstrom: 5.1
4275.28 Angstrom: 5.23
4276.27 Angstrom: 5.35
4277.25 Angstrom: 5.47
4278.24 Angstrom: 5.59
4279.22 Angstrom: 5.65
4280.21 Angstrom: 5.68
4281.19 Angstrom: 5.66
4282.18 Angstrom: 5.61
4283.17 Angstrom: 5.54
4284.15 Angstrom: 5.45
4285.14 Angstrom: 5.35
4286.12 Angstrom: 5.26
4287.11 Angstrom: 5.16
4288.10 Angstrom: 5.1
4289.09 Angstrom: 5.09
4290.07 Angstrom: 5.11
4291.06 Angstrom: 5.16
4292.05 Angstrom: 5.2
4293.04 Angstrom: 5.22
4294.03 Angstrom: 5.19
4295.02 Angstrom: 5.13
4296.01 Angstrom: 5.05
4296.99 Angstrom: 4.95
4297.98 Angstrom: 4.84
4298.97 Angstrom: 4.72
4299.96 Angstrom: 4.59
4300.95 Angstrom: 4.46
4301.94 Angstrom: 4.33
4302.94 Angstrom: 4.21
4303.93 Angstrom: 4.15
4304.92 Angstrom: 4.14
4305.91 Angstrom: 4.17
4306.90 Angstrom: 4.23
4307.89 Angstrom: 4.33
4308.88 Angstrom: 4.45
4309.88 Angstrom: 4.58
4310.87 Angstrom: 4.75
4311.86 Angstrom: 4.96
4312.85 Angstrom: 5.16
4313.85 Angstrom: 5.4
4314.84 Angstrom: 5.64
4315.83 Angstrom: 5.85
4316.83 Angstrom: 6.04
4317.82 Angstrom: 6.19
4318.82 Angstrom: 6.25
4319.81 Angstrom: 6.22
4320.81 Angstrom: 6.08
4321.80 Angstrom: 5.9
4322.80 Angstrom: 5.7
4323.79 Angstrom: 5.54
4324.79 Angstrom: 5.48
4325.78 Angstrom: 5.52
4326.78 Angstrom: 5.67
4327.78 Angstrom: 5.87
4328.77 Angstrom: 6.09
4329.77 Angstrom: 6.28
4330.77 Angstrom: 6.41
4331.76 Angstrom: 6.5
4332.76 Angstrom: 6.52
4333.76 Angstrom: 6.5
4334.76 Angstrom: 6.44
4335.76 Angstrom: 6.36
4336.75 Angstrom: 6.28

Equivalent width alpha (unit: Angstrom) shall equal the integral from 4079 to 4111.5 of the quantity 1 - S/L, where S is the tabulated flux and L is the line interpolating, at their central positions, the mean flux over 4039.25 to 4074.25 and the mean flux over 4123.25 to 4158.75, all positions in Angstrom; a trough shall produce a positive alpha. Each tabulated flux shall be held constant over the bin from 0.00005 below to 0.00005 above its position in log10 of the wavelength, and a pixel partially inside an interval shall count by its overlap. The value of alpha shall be 2.90 Angstrom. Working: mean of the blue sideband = 5.79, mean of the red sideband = 5.55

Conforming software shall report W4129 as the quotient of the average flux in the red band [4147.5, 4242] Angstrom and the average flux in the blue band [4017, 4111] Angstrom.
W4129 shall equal 1.04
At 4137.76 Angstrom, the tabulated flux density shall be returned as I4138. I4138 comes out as 6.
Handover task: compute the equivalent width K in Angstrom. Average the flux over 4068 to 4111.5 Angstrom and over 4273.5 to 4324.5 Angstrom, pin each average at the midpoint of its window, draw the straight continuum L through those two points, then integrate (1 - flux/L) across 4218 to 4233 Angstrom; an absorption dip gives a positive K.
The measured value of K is -1.2 Angstrom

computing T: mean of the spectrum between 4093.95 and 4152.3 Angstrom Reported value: 5.37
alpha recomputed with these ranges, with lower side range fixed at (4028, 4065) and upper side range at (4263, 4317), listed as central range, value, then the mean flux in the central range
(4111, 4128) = -0.5 Angstrom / 5.74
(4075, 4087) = 1.2 Angstrom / 5.13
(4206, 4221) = -2.4 Angstrom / 6.19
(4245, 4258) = -0.5 Angstrom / 5.43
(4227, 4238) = -1.3 Angstrom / 5.93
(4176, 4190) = 0.2 Angstrom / 5.33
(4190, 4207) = -1.0 Angstrom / 5.67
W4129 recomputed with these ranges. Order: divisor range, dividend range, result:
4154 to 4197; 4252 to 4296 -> 0.97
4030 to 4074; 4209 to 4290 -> 0.98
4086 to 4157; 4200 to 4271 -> 1.06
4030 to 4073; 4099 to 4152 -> 0.93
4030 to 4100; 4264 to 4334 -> 0.94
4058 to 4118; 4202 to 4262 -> 1.07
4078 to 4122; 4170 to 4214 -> 1.05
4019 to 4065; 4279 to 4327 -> 0.90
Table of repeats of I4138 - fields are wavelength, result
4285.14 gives 5.35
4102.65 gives 4.06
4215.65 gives 6.24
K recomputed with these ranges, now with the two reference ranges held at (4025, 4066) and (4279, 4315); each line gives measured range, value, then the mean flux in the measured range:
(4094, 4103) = 1.3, 4.81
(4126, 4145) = -0.6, 5.65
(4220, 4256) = -4.2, 5.74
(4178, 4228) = -4.1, 5.69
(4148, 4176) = -1.3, 5.63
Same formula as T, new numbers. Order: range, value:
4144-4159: 5.43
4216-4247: 5.91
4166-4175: 5.58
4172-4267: 5.72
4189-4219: 5.89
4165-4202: 5.51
